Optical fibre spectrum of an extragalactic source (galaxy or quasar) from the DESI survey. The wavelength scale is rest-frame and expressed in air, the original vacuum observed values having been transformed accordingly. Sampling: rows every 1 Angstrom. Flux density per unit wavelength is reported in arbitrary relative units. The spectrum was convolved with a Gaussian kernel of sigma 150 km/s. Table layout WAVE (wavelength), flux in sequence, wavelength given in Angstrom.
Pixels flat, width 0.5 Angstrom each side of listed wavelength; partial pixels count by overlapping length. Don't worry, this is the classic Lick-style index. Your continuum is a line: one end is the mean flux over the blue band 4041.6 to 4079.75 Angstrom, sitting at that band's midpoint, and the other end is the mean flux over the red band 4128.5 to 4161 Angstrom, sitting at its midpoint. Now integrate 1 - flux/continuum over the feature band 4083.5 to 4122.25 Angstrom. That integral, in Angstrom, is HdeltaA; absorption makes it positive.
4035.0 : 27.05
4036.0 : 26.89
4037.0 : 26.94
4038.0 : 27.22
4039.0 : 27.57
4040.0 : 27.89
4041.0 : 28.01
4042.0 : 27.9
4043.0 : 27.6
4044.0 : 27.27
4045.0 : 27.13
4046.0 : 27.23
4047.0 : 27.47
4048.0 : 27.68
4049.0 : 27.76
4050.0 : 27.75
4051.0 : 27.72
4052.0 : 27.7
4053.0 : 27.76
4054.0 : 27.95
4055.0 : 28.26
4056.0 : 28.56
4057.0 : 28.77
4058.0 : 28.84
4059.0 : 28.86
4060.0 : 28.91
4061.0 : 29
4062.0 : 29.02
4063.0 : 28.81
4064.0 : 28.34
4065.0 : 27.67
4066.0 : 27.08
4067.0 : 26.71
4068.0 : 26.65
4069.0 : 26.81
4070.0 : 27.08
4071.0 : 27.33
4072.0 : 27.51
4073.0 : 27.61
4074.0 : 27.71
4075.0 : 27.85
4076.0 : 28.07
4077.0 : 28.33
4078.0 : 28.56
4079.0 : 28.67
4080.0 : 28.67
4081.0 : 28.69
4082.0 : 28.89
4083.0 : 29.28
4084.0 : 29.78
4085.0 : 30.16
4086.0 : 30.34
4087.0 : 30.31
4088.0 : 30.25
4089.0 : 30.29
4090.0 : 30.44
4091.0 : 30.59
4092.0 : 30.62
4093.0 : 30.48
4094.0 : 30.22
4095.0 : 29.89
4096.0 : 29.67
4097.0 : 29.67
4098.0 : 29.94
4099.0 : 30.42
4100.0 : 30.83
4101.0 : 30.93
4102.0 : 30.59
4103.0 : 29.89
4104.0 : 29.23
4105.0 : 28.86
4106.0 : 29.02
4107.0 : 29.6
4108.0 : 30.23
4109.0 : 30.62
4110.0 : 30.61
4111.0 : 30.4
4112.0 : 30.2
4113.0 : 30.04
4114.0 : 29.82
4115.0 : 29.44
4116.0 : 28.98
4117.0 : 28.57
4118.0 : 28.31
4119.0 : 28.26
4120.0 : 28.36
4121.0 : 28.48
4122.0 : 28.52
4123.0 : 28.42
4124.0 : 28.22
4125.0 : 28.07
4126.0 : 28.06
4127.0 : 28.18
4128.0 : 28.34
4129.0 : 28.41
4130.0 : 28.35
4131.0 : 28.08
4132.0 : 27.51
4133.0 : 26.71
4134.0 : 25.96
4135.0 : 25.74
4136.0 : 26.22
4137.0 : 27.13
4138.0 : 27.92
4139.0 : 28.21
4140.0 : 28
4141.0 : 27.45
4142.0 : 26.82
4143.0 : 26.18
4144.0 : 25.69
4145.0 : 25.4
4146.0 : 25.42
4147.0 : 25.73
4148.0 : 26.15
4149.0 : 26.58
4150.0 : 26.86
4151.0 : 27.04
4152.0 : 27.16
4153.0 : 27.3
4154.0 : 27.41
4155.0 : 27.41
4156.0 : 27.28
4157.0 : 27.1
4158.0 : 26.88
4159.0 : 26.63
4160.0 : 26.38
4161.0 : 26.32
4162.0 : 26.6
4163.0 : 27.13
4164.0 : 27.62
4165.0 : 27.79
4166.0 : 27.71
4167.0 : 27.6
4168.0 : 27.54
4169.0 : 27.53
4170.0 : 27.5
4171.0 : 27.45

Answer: -3.4 Angstrom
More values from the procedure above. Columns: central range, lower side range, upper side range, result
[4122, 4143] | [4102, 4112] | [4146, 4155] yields 0.3 Angstrom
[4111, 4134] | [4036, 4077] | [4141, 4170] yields -1.1 Angstrom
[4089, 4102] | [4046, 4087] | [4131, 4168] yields -1.2 Angstrom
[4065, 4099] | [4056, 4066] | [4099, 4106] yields 0.5 Angstrom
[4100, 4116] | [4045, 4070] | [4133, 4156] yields -1.6 Angstrom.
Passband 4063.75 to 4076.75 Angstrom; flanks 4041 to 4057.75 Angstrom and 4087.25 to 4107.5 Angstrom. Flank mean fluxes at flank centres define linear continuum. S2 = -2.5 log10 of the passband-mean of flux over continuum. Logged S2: 0.05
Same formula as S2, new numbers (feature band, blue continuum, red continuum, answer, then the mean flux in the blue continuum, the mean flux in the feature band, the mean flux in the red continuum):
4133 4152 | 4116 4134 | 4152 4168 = 0.04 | 28.1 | 26.6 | 27.2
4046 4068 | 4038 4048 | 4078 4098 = 0.01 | 27.6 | 28.1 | 29.8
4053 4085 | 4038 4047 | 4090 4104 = 0.02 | 27.5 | 28.2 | 30.3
